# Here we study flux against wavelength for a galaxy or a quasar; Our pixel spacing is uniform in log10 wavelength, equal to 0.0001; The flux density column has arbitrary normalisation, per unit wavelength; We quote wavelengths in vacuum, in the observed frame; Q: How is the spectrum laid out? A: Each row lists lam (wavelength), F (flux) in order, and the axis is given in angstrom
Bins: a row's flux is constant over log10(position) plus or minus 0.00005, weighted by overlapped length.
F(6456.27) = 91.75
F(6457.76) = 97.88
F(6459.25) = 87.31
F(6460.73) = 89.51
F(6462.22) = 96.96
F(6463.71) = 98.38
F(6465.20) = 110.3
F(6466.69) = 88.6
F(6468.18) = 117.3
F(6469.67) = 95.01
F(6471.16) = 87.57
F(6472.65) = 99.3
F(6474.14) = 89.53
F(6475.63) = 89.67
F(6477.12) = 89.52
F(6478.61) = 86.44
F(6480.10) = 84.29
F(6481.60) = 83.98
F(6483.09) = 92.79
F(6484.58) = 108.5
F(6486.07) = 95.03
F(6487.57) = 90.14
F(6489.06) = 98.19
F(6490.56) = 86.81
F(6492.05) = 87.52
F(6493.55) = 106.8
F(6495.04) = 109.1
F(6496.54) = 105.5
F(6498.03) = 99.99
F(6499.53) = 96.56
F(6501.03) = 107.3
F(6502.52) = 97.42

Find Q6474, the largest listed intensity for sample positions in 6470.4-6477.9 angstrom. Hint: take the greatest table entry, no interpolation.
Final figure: 99.3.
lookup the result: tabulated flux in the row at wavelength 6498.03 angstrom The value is 99.99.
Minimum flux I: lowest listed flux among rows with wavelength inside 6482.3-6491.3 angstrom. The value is 86.81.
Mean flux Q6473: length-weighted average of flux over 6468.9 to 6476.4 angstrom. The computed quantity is 92.3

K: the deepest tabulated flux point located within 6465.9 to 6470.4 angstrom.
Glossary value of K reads 88.6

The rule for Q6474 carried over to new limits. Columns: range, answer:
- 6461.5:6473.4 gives 117.3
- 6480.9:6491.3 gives 108.5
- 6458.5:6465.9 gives 110.3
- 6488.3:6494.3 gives 106.8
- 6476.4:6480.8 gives 89.52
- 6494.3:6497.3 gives 109.1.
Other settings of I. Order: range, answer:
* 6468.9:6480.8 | 84.29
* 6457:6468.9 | 87.31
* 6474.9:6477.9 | 89.52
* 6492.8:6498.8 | 99.99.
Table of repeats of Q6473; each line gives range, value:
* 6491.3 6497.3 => 102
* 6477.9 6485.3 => 91.2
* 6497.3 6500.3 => 98.1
